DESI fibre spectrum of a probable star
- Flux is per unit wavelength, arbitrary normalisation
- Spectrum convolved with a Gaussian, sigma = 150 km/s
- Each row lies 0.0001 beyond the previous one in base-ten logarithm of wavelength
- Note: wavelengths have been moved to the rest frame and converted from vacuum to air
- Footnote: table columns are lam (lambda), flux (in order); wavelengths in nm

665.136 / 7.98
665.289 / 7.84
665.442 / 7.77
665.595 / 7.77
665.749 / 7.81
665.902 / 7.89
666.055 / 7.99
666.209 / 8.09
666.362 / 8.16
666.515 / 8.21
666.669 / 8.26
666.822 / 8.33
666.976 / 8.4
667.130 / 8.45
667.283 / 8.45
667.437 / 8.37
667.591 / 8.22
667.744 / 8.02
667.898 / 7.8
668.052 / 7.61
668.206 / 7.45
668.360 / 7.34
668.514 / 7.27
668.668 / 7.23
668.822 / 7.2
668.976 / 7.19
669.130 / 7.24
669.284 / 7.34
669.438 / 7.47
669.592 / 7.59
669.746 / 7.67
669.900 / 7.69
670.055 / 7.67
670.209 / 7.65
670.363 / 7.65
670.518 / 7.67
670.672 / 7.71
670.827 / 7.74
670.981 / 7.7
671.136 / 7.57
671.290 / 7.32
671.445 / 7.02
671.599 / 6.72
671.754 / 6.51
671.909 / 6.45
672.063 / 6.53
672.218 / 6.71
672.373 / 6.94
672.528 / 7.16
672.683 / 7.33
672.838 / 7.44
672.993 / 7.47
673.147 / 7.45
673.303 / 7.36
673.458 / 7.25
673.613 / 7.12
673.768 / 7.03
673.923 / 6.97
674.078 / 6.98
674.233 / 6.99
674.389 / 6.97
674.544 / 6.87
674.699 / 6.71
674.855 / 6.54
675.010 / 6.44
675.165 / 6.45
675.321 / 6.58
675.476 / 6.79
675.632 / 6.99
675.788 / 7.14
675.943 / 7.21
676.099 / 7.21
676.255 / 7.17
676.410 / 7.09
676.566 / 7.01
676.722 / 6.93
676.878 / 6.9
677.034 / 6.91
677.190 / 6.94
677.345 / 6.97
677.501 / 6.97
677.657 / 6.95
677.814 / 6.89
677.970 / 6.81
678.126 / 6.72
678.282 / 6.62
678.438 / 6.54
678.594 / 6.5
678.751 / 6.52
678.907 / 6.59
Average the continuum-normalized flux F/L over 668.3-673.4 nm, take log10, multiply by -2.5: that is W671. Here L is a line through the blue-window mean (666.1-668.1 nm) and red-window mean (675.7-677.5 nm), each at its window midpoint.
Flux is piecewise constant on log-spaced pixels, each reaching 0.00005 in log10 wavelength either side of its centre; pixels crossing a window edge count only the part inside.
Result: 0.06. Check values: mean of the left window 8.19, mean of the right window 7.04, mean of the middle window 7.3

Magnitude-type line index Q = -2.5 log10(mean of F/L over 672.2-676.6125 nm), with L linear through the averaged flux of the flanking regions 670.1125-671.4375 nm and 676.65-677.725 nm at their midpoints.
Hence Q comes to 0.03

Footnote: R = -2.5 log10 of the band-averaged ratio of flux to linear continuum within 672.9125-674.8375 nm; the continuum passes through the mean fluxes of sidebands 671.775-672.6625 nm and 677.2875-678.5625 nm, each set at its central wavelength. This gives -0.05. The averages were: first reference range 6.78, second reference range 6.79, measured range 7.08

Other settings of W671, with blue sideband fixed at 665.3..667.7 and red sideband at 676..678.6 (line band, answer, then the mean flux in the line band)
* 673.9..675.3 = 0.07 mag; 6.75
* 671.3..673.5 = 0.06 mag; 7.03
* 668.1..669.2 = 0.09 mag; 7.28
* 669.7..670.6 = 0.01 mag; 7.67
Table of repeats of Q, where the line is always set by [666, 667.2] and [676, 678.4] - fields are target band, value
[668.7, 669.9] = 0.07 mag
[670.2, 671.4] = 0.02 mag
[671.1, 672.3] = 0.12 mag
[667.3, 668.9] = 0.05 mag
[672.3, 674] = 0.03 mag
